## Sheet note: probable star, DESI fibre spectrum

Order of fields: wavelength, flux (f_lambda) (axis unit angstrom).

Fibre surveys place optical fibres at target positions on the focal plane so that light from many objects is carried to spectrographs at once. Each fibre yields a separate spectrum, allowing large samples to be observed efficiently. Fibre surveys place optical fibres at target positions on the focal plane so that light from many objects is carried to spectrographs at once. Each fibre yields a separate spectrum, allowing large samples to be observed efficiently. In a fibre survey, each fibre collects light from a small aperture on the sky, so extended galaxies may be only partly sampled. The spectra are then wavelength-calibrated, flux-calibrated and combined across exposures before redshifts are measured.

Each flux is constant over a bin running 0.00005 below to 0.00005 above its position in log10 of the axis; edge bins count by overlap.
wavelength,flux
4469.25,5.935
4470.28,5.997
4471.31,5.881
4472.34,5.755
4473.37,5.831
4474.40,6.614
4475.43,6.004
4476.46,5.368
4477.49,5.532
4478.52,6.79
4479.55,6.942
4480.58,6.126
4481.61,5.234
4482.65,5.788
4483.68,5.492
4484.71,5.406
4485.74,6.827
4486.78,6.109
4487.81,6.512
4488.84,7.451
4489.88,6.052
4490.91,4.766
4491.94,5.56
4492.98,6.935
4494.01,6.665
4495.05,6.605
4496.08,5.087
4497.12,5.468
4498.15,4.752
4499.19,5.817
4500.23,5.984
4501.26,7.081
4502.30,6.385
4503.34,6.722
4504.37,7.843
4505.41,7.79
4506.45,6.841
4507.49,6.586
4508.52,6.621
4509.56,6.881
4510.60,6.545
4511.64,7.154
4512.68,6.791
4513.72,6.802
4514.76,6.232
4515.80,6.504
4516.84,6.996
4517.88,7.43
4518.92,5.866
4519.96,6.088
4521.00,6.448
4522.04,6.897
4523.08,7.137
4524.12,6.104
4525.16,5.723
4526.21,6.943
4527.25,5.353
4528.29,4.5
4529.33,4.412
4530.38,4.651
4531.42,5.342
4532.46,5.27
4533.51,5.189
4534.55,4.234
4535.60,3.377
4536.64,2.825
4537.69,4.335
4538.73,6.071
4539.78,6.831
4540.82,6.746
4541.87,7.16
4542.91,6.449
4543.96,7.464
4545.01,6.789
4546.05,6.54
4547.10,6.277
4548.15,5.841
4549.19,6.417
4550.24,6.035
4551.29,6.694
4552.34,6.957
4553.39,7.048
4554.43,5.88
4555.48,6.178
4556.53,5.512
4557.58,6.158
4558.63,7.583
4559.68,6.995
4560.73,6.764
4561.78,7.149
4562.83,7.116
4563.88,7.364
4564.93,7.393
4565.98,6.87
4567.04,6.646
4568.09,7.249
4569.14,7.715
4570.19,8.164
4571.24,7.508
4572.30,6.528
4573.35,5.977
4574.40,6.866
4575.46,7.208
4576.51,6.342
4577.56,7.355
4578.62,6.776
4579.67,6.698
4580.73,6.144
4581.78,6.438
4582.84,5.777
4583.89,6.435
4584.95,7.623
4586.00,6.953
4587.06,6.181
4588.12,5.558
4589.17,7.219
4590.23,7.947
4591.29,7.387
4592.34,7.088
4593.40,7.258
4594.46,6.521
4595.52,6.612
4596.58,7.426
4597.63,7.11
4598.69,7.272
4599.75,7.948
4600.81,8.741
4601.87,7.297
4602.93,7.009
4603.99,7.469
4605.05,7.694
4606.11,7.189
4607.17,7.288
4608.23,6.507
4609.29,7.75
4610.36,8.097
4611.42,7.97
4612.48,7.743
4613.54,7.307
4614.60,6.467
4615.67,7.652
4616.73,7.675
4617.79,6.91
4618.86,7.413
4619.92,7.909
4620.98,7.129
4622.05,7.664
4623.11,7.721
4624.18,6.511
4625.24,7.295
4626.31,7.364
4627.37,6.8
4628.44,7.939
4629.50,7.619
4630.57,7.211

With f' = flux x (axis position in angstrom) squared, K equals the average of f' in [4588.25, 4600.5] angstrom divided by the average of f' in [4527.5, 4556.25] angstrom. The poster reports 1.3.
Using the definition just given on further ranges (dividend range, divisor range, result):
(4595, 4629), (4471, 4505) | 1.28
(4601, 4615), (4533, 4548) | 1.33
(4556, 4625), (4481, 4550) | 1.20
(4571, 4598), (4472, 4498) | 1.18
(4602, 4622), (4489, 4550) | 1.26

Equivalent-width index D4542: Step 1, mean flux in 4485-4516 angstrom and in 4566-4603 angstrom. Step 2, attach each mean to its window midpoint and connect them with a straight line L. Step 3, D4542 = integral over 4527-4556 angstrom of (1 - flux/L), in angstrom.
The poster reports 4.2 angstrom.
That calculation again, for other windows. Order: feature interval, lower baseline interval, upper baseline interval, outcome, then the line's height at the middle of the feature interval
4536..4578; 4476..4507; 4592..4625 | 1.49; 6.85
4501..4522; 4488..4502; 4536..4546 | -2.54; 6.05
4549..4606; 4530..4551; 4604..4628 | -3.68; 6.52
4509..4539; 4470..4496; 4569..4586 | 2.81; 6.4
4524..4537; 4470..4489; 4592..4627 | 3.29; 6.57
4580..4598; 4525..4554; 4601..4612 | 0.58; 7.02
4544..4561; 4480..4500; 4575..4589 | -0.33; 6.38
